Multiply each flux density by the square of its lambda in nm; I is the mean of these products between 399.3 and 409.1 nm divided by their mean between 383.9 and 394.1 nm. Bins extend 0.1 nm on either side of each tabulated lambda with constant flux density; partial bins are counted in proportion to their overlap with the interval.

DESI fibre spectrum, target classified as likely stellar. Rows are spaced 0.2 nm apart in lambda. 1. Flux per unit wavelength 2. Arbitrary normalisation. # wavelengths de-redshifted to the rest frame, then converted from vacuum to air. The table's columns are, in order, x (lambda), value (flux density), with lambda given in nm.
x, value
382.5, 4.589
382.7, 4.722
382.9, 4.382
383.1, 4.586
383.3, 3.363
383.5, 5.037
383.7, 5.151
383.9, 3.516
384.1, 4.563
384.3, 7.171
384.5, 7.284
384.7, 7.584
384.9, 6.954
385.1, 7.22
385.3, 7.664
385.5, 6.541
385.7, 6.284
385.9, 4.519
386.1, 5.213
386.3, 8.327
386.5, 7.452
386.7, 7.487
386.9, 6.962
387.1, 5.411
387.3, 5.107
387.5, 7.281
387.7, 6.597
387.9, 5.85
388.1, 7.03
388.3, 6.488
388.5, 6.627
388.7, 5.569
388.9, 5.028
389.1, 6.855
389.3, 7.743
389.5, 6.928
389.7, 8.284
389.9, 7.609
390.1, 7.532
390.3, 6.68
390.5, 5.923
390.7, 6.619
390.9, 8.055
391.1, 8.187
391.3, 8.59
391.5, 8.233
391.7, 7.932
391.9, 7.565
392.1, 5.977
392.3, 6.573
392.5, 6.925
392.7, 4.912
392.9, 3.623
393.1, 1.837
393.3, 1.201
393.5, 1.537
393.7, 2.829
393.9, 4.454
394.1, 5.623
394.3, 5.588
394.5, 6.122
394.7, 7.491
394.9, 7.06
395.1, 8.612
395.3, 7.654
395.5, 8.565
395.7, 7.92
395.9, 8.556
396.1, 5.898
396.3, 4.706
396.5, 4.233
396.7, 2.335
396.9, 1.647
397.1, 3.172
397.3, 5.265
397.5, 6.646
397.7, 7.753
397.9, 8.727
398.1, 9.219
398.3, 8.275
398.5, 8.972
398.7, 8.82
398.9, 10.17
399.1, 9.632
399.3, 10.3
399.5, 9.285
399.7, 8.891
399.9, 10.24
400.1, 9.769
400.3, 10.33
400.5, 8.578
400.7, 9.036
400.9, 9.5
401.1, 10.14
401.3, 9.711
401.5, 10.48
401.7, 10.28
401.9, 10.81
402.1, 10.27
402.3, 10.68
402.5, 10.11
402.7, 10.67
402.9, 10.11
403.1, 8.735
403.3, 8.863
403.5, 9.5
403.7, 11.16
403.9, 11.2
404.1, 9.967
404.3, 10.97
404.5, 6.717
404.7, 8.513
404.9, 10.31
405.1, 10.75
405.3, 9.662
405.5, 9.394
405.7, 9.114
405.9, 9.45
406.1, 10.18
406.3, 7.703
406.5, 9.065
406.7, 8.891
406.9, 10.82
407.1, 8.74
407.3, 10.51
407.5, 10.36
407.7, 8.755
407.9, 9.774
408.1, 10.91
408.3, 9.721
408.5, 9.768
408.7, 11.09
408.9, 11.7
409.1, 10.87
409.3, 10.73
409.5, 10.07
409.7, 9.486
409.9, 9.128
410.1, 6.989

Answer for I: 1.70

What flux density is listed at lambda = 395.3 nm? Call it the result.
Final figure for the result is 7.654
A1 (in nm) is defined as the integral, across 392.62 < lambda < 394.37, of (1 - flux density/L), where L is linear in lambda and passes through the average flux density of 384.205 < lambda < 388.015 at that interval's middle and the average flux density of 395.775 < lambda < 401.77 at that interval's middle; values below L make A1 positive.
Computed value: 0.94 nm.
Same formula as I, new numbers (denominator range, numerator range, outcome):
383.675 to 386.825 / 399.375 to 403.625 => 1.65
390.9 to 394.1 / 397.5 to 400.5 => 1.75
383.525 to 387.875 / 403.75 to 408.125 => 1.67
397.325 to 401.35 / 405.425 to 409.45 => 1.13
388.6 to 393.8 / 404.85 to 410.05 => 1.75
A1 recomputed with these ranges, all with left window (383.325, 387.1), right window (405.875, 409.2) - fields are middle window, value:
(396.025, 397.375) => 0.72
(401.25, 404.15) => -0.34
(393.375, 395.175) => 0.56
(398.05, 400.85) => -0.26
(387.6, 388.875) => 0.09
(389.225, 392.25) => -0.11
